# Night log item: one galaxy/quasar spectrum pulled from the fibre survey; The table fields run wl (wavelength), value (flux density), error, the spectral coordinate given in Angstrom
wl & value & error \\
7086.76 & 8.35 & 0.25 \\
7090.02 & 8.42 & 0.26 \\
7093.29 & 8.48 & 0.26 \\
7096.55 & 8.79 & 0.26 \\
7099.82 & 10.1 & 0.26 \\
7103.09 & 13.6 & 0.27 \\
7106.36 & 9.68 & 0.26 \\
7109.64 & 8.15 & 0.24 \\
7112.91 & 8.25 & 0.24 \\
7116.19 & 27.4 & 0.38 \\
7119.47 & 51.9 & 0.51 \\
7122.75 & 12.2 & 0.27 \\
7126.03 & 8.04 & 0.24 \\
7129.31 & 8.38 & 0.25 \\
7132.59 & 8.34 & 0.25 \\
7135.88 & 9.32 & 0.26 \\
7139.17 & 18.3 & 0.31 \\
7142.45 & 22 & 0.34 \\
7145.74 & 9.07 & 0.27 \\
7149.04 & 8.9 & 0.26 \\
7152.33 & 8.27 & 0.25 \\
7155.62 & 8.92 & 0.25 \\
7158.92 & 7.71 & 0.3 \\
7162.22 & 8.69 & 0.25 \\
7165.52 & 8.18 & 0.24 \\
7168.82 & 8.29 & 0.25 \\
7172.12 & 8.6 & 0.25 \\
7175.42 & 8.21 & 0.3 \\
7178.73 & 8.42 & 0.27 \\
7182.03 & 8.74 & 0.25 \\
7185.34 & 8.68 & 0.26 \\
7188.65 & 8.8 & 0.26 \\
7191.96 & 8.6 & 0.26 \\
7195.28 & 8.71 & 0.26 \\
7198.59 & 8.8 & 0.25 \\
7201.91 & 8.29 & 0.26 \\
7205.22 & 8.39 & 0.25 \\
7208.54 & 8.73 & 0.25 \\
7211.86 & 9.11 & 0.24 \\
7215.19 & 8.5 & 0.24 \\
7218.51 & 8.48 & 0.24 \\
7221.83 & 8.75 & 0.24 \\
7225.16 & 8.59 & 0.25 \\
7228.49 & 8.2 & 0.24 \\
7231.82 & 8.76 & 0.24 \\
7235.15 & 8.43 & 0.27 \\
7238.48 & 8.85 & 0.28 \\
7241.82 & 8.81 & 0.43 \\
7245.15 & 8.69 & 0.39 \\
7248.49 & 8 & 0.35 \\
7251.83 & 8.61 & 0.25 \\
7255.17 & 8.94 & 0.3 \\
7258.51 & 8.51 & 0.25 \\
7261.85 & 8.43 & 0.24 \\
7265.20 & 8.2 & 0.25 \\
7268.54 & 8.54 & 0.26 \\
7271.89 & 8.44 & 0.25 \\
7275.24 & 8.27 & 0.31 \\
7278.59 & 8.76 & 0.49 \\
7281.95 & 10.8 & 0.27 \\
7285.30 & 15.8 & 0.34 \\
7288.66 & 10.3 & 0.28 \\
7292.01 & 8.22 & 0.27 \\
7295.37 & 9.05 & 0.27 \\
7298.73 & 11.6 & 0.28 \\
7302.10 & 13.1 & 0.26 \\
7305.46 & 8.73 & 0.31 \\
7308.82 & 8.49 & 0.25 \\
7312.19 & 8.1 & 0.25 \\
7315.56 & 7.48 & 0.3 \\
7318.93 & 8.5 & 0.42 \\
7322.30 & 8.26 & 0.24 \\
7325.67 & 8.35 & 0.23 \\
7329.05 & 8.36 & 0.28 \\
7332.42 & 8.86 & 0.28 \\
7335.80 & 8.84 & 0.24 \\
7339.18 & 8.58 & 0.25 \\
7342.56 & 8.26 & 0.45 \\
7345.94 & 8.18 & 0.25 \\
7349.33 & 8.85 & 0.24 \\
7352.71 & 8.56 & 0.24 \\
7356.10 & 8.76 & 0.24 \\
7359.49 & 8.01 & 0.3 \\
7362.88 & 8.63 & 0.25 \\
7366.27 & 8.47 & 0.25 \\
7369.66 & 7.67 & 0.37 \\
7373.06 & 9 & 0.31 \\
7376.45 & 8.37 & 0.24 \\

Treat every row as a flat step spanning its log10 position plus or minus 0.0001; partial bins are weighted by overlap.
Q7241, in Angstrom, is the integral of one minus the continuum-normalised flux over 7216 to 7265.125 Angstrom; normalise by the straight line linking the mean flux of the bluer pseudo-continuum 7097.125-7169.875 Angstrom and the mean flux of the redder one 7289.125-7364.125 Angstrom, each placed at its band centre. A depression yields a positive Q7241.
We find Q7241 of 9.53 Angstrom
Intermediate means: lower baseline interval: 12.9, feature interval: 8.56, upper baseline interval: 8.83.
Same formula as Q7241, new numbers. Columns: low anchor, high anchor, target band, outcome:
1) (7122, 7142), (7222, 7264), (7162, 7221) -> 7.7 Angstrom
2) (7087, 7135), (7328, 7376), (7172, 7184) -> 3.6 Angstrom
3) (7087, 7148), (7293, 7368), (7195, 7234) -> 9.8 Angstrom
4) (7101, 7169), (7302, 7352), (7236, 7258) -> 3.9 Angstrom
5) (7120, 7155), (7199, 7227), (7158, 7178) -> 4.8 Angstrom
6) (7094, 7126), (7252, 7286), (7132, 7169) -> 9.6 Angstrom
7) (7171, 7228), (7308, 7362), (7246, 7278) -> 0.2 Angstrom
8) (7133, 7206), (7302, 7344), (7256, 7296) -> -2.4 Angstrom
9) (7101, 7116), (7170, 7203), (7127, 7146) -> -4.0 Angstrom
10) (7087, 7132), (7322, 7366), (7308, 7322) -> 1.6 Angstrom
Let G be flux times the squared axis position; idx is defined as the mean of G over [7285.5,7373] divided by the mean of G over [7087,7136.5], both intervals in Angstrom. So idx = 0.71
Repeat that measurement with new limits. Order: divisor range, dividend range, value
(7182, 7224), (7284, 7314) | 1.22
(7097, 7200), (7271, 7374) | 0.82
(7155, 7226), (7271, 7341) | 1.13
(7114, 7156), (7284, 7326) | 0.65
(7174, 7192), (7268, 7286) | 1.18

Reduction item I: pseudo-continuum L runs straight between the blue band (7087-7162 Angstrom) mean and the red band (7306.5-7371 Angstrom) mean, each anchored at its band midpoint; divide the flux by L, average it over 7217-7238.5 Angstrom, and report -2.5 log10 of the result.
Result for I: 0.24 mag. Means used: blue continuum 12.8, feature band 8.56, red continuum 8.39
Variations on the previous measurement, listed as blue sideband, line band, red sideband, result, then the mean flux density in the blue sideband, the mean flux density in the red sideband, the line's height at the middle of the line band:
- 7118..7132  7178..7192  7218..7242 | 0.44 mag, 18.9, 8.6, 13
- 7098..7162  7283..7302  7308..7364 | -0.18 mag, 13.5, 8.41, 9.48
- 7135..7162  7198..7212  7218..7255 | 0.12 mag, 11.5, 8.58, 9.61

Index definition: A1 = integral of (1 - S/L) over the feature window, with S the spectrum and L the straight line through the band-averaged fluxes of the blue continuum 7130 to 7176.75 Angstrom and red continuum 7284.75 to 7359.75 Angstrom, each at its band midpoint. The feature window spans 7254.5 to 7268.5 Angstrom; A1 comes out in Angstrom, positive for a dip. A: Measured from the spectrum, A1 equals 1.5 Angstrom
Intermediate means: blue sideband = 10.2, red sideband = 9.1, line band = 8.5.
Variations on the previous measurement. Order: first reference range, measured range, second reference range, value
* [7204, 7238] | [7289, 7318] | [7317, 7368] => -2.8 Angstrom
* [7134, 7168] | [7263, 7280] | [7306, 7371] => 1.5 Angstrom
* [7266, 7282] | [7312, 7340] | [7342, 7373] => 0.5 Angstrom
